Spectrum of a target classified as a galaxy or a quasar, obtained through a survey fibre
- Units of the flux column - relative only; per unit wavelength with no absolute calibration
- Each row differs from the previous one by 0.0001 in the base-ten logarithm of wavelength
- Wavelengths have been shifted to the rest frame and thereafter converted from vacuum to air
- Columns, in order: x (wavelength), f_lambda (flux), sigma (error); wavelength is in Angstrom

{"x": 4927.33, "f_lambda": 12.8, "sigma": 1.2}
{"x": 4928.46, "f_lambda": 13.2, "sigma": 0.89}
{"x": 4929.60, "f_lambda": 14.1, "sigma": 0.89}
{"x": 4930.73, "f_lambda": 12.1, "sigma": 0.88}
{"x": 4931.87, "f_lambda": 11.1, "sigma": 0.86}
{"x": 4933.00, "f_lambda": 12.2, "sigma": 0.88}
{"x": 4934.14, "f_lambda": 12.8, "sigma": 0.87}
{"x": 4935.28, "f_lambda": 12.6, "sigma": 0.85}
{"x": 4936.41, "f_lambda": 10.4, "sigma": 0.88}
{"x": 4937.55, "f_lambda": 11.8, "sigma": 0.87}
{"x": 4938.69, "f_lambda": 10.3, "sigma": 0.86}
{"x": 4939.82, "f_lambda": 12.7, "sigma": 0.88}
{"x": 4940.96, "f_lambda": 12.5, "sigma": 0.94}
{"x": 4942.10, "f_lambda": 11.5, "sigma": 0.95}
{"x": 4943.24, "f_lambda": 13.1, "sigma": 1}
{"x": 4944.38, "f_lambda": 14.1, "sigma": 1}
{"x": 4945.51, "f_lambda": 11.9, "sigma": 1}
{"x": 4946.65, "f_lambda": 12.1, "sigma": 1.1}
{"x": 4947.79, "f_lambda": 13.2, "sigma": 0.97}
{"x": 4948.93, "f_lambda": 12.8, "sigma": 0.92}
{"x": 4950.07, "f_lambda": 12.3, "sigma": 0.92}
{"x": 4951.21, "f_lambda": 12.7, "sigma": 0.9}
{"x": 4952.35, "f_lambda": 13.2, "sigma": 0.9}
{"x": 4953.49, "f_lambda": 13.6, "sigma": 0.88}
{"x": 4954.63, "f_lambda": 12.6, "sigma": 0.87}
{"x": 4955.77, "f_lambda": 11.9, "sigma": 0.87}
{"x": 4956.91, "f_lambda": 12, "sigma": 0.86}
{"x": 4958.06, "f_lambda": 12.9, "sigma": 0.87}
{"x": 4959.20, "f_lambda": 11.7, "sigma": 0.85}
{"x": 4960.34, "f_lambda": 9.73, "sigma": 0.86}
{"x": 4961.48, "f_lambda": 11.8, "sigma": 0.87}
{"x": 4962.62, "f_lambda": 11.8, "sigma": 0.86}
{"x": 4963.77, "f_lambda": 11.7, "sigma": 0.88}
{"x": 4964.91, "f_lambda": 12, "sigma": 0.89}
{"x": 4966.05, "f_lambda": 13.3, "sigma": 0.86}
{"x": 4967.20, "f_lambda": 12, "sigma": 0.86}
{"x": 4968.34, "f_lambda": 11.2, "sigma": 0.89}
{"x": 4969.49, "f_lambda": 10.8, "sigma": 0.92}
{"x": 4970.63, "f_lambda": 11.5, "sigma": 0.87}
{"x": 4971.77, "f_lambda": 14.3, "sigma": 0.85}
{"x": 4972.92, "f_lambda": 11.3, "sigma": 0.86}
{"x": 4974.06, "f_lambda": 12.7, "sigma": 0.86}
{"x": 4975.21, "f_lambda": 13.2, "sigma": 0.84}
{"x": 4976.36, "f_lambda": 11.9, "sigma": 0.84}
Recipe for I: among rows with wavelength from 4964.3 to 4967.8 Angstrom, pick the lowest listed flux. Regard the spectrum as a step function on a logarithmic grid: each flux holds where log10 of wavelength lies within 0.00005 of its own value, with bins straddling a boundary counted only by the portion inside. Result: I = 12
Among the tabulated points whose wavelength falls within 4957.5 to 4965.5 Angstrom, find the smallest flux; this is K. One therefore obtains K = 9.73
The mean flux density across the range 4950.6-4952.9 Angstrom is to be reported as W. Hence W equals 12.9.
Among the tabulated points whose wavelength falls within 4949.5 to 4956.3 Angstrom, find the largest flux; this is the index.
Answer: 13.6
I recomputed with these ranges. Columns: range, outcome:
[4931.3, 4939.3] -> 10.3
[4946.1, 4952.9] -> 12.1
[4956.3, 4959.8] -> 11.7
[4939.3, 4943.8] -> 11.5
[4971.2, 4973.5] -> 11.3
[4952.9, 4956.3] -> 11.9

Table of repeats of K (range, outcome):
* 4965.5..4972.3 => 10.8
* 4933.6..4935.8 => 12.6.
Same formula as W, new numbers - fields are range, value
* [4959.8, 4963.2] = 11.1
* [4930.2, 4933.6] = 11.8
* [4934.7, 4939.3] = 11.3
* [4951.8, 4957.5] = 12.6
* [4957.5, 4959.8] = 12.3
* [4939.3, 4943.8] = 12.4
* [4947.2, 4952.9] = 12.8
